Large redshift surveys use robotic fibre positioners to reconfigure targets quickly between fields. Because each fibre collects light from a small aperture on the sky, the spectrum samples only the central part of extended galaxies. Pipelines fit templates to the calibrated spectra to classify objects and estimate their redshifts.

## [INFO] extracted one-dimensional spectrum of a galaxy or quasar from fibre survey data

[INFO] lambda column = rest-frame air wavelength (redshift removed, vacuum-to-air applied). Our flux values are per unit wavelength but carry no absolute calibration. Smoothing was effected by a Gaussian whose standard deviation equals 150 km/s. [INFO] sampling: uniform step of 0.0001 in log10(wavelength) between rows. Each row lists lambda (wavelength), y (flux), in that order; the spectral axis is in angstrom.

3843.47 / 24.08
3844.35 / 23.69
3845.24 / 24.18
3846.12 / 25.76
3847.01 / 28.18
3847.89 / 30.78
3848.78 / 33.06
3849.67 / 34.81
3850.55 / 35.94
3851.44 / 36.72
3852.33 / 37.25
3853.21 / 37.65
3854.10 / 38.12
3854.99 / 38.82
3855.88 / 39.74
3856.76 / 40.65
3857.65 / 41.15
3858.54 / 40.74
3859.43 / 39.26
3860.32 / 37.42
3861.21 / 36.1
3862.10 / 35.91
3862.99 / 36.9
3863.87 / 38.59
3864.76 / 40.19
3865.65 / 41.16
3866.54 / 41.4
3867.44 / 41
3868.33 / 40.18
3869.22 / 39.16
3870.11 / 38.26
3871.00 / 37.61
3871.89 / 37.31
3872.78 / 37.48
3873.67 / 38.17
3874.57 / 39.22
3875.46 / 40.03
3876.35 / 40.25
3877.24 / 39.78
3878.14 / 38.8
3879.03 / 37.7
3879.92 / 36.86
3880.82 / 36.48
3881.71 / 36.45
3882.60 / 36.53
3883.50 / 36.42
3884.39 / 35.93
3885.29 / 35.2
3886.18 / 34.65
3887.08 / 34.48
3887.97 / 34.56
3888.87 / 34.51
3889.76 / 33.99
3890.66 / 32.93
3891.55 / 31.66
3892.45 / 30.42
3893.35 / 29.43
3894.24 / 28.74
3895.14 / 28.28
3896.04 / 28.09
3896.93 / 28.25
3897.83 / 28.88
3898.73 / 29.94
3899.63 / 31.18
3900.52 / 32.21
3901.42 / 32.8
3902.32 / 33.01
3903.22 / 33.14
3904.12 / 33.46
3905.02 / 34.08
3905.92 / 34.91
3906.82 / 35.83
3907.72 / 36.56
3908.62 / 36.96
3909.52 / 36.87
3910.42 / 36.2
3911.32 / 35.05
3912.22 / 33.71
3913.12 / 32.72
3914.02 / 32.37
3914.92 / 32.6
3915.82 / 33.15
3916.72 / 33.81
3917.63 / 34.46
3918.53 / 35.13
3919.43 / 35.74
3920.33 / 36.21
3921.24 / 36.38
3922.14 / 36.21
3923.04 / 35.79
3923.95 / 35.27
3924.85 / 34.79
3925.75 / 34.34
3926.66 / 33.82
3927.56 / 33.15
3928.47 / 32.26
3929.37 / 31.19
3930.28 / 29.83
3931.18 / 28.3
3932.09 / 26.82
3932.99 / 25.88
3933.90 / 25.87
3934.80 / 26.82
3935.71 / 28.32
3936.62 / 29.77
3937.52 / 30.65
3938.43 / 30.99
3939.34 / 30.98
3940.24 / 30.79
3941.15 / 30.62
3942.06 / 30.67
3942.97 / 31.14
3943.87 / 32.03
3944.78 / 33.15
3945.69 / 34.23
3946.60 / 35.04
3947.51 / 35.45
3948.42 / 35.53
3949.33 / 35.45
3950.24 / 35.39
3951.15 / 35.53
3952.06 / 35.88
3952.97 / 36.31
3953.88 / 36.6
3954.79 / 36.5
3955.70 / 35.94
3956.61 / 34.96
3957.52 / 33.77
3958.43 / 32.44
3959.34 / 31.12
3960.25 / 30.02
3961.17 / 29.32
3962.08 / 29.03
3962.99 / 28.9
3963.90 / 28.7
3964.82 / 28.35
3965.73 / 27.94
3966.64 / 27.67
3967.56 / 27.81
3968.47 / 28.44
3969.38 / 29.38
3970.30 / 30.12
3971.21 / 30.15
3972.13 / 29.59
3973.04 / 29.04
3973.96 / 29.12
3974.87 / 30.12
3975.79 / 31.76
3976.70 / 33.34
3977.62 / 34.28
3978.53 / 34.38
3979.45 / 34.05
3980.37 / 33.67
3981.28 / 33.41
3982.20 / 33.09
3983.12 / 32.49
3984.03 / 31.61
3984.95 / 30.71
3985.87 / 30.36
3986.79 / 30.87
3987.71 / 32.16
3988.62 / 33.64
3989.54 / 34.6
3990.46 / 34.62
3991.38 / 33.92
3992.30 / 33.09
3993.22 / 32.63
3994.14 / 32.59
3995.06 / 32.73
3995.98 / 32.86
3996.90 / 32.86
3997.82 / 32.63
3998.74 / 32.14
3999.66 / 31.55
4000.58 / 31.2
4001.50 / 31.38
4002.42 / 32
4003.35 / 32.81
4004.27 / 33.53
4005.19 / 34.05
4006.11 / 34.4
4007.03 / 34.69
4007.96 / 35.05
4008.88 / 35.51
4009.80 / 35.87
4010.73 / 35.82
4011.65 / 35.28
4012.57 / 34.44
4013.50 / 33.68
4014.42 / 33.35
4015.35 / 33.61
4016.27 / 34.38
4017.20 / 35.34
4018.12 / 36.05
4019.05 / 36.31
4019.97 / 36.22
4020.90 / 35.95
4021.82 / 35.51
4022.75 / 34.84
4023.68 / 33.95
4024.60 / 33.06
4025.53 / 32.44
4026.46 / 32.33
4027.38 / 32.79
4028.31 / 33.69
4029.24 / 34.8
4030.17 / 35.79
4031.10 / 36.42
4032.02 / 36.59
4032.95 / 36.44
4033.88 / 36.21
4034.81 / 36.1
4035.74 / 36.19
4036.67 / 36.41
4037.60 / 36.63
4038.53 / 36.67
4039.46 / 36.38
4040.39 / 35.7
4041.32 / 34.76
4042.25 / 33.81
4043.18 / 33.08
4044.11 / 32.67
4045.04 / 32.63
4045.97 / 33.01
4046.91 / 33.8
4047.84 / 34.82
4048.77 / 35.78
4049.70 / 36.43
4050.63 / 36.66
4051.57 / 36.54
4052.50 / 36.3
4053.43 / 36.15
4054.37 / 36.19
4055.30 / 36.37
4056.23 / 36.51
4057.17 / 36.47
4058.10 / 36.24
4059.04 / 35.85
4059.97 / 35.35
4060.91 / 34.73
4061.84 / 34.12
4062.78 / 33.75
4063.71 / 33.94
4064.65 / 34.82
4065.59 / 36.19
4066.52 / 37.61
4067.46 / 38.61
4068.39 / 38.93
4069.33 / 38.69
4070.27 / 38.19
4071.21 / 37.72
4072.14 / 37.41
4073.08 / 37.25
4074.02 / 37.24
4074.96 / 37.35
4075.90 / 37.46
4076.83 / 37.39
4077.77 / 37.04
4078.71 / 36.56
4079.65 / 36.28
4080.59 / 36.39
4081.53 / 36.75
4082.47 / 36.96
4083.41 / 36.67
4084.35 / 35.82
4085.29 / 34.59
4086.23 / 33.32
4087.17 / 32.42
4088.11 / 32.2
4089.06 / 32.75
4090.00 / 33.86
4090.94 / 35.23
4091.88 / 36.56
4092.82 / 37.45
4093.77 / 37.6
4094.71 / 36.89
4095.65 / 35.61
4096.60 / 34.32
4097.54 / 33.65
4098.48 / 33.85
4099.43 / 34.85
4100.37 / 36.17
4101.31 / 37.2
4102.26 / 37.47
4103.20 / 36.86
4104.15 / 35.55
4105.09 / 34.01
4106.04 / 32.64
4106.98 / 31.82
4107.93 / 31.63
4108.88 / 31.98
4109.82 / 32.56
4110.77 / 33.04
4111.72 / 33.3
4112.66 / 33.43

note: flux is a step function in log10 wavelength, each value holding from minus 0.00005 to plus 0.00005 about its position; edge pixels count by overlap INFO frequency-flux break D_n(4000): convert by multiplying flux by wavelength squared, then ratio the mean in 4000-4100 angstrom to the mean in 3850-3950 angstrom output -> 1.10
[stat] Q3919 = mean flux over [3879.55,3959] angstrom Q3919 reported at 33.2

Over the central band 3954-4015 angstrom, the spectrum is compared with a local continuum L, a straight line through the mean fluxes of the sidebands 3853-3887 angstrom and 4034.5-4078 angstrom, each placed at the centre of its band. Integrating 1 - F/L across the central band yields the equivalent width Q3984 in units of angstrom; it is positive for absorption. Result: 7.6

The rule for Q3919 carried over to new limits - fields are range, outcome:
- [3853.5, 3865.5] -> 38.8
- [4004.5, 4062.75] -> 35.1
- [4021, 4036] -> 34.8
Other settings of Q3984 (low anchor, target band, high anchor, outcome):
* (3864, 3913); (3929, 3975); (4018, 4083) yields 5.6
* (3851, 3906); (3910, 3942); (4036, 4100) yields 3.3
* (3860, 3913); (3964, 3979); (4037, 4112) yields 2.3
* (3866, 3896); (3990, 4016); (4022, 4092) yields 1.6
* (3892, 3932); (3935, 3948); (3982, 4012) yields 0.6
